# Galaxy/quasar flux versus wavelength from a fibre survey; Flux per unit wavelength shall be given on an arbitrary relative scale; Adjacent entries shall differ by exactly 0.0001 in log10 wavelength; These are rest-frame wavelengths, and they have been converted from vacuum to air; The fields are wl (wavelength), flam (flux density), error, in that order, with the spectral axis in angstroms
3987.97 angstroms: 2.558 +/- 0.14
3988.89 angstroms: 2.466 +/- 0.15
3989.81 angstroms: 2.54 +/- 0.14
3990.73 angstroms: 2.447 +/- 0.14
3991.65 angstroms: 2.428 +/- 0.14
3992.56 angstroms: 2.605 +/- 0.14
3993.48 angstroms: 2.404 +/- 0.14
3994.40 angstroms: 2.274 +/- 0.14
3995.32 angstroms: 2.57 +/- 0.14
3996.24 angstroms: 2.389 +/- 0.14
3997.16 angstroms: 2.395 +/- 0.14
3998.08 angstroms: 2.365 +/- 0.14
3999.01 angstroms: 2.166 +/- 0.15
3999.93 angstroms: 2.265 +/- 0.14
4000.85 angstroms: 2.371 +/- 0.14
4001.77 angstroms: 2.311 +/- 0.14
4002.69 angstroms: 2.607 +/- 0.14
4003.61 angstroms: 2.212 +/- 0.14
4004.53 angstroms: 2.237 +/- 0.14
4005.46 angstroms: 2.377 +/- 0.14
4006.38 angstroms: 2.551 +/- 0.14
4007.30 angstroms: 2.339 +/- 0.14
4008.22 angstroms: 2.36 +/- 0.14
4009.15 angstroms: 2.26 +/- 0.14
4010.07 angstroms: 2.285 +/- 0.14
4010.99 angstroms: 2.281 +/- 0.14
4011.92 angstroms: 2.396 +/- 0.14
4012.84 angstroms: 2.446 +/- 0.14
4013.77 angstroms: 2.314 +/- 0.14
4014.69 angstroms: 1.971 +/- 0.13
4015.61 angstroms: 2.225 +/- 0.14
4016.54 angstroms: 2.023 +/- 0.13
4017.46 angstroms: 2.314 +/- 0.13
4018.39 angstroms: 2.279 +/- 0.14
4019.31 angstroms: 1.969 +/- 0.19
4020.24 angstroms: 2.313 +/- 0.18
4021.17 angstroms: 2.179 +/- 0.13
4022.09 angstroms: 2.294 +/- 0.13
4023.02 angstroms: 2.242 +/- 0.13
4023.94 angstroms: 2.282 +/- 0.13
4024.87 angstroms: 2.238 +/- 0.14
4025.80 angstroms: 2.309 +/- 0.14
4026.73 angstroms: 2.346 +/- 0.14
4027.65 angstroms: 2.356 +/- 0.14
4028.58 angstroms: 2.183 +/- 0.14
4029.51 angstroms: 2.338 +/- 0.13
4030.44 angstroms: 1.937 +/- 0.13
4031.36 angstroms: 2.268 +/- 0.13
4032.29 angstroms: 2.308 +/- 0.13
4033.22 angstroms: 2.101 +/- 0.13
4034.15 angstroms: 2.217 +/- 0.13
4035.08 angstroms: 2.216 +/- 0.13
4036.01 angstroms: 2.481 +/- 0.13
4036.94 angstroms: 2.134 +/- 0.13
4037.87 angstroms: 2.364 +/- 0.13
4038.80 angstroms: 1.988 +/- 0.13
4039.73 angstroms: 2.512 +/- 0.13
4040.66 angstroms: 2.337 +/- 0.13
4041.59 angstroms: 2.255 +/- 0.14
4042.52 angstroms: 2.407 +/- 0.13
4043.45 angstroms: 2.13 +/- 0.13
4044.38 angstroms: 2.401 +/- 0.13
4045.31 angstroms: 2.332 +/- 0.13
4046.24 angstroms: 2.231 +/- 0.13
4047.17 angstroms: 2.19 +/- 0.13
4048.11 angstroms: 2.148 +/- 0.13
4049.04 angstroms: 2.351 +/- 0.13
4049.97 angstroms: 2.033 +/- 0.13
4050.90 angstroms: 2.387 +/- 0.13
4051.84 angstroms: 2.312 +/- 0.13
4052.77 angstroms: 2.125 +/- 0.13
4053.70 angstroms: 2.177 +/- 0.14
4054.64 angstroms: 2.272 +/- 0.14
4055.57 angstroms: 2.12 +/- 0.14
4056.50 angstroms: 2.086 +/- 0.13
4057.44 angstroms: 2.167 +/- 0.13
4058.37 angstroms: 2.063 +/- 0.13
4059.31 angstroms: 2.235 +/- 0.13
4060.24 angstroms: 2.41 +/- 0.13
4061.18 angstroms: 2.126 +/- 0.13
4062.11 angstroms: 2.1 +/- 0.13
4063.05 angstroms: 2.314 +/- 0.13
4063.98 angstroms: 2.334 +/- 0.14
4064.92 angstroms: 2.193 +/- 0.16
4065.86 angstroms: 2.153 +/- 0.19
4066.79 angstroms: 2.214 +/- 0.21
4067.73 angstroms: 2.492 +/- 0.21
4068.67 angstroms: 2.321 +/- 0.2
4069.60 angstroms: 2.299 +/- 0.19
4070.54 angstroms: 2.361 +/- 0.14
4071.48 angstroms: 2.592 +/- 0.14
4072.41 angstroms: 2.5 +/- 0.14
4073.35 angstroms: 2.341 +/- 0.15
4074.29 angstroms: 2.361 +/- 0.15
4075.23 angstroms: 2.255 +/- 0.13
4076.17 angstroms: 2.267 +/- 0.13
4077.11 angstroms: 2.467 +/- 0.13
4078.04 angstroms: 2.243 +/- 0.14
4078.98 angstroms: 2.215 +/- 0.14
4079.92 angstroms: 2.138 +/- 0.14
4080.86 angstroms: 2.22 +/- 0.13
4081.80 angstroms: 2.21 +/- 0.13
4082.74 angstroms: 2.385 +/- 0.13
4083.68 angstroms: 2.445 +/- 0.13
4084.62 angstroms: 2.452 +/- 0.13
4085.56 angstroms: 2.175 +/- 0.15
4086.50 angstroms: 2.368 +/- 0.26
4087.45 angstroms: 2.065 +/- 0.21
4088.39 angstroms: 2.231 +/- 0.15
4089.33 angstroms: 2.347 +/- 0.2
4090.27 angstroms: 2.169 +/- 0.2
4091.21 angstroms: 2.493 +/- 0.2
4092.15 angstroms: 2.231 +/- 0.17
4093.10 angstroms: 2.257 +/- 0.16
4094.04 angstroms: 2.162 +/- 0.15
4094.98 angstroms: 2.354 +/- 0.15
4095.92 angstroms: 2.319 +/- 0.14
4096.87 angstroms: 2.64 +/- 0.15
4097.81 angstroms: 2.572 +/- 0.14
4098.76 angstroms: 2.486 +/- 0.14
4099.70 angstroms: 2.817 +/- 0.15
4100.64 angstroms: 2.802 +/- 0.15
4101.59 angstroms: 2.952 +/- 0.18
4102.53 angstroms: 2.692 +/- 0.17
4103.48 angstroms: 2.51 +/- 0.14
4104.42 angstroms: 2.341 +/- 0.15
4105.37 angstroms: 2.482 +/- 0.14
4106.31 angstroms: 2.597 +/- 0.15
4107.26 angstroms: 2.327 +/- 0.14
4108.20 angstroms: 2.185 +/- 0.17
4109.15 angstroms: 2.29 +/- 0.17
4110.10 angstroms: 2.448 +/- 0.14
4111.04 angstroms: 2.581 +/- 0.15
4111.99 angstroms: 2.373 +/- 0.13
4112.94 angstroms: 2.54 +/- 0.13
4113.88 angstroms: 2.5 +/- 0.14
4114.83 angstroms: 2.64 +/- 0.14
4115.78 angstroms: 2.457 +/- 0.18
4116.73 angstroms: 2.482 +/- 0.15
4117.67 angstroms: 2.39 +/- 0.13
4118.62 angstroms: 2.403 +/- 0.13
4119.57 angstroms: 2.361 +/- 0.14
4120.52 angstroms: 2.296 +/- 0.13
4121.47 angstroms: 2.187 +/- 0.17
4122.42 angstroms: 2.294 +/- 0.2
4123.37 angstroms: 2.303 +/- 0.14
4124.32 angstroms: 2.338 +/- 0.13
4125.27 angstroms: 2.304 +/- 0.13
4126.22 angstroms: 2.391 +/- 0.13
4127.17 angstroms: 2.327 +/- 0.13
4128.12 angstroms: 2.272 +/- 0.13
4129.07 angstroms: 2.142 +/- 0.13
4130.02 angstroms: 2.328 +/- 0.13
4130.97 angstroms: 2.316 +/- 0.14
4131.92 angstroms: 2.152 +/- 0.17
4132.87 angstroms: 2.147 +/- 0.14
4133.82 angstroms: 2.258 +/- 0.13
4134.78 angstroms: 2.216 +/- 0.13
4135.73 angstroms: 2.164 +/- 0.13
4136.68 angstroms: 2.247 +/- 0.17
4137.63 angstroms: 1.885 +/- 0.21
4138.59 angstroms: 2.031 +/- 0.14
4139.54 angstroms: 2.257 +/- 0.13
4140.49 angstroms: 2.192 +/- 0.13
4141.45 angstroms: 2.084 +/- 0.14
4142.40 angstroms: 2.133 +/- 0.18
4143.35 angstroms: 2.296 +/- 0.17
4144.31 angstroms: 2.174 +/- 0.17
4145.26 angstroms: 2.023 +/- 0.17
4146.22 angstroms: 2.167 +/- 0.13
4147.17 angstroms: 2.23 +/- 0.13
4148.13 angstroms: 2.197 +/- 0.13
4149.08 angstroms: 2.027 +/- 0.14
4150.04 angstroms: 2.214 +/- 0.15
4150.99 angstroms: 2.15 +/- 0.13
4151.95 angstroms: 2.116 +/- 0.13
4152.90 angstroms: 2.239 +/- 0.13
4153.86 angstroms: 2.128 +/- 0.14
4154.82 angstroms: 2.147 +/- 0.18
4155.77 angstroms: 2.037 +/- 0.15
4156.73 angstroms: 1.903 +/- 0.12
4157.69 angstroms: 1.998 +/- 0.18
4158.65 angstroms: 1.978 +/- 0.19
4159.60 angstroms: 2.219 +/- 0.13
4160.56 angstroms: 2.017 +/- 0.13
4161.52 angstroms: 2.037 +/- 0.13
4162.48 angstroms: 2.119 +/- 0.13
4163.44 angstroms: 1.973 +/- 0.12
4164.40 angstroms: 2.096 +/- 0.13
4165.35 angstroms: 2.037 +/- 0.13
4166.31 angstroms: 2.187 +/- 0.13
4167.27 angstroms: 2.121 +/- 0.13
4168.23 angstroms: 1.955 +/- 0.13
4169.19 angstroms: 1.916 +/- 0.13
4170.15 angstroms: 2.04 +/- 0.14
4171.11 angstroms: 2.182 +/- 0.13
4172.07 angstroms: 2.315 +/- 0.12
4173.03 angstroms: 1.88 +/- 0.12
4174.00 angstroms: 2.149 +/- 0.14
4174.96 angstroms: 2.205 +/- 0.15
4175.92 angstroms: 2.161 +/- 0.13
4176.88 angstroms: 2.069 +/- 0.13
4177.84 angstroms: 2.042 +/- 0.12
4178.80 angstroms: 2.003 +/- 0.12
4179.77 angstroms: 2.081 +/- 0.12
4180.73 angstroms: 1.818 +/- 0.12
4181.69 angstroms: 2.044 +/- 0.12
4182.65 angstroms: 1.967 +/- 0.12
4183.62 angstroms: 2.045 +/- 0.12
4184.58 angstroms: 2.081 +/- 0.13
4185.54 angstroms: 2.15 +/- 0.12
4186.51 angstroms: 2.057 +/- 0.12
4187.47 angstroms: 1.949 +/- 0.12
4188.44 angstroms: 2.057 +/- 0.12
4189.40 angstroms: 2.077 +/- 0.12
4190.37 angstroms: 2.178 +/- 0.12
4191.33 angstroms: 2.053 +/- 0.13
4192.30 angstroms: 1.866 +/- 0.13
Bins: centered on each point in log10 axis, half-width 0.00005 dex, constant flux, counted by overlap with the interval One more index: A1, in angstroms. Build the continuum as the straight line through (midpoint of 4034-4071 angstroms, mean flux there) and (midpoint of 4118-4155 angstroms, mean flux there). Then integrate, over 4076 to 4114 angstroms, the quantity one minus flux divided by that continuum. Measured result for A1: -2.9 angstroms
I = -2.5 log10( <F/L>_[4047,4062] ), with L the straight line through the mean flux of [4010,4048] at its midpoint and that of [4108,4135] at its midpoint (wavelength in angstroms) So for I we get 0.04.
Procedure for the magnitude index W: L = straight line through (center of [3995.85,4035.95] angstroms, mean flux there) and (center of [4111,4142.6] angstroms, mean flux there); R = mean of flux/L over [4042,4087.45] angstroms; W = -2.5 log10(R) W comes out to 0.01 mag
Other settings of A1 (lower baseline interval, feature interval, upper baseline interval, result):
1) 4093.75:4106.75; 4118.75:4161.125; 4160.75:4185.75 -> 2.0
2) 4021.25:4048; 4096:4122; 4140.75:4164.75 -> -3.9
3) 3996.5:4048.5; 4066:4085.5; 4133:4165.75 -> -1.1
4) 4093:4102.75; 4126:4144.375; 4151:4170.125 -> 0.5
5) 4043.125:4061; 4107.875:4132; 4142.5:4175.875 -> -2.4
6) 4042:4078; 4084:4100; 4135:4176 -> -1.0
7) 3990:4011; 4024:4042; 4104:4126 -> 0.9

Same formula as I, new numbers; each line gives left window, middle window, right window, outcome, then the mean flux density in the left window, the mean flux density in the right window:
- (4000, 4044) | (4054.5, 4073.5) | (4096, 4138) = 0.027 mag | 2.27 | 2.4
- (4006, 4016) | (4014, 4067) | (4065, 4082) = 0.040 mag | 2.31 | 2.31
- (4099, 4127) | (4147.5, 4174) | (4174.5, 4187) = 0.046 mag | 2.46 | 2.06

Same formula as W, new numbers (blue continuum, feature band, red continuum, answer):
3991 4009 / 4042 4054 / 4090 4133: 0.07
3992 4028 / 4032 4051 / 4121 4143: 0.01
